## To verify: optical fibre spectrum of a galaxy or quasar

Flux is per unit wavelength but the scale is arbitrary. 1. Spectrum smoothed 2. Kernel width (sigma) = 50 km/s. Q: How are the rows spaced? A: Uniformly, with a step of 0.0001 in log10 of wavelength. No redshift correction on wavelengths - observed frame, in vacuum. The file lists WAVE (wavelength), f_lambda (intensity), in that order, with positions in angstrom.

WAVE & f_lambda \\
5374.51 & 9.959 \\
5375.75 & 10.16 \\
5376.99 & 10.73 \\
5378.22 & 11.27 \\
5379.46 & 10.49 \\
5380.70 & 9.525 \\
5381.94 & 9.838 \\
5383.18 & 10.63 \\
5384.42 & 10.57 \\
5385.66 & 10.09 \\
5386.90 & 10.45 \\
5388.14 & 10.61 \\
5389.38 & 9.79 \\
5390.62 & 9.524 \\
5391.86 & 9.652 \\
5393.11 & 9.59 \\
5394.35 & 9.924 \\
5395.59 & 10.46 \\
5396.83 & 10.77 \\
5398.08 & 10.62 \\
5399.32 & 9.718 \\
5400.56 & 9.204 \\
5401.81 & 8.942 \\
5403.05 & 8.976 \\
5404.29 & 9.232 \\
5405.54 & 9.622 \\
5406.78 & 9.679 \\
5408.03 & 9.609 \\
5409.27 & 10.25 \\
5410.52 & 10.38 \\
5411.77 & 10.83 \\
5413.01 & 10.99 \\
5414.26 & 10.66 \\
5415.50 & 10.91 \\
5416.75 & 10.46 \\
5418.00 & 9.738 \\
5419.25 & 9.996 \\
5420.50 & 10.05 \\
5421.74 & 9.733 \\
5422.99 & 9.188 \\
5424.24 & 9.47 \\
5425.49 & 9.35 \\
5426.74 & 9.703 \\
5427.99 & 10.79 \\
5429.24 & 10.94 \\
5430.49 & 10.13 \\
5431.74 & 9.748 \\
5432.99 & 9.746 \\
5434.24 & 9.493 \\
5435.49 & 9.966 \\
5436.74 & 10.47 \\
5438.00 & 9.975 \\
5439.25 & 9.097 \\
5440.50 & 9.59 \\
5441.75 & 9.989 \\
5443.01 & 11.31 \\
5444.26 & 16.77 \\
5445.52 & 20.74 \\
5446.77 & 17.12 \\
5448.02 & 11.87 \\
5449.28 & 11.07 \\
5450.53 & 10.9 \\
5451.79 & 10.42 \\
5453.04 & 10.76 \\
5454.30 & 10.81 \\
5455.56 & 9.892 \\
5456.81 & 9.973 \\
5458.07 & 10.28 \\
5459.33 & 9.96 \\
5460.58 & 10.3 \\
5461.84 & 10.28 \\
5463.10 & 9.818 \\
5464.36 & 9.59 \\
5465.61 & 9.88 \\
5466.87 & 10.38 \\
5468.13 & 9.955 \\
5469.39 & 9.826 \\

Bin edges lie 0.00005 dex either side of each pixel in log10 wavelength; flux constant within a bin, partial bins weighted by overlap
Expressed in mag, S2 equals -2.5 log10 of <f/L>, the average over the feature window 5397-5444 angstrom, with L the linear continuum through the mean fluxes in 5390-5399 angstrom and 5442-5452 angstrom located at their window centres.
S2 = 0.18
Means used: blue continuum 10.1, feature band 10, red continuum 13.8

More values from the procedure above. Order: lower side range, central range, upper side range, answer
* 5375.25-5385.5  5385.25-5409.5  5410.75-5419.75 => 0.067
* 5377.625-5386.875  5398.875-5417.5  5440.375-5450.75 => 0.171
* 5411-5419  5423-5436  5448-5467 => 0.063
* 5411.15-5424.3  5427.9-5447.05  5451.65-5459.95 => -0.128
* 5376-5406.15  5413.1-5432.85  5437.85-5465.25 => 0.069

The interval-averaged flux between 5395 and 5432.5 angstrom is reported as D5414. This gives 10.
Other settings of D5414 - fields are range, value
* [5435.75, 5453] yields 12.2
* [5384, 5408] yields 9.85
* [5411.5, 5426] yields 10.1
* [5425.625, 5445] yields 10.5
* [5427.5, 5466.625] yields 11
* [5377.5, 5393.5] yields 10.2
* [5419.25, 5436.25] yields 9.88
